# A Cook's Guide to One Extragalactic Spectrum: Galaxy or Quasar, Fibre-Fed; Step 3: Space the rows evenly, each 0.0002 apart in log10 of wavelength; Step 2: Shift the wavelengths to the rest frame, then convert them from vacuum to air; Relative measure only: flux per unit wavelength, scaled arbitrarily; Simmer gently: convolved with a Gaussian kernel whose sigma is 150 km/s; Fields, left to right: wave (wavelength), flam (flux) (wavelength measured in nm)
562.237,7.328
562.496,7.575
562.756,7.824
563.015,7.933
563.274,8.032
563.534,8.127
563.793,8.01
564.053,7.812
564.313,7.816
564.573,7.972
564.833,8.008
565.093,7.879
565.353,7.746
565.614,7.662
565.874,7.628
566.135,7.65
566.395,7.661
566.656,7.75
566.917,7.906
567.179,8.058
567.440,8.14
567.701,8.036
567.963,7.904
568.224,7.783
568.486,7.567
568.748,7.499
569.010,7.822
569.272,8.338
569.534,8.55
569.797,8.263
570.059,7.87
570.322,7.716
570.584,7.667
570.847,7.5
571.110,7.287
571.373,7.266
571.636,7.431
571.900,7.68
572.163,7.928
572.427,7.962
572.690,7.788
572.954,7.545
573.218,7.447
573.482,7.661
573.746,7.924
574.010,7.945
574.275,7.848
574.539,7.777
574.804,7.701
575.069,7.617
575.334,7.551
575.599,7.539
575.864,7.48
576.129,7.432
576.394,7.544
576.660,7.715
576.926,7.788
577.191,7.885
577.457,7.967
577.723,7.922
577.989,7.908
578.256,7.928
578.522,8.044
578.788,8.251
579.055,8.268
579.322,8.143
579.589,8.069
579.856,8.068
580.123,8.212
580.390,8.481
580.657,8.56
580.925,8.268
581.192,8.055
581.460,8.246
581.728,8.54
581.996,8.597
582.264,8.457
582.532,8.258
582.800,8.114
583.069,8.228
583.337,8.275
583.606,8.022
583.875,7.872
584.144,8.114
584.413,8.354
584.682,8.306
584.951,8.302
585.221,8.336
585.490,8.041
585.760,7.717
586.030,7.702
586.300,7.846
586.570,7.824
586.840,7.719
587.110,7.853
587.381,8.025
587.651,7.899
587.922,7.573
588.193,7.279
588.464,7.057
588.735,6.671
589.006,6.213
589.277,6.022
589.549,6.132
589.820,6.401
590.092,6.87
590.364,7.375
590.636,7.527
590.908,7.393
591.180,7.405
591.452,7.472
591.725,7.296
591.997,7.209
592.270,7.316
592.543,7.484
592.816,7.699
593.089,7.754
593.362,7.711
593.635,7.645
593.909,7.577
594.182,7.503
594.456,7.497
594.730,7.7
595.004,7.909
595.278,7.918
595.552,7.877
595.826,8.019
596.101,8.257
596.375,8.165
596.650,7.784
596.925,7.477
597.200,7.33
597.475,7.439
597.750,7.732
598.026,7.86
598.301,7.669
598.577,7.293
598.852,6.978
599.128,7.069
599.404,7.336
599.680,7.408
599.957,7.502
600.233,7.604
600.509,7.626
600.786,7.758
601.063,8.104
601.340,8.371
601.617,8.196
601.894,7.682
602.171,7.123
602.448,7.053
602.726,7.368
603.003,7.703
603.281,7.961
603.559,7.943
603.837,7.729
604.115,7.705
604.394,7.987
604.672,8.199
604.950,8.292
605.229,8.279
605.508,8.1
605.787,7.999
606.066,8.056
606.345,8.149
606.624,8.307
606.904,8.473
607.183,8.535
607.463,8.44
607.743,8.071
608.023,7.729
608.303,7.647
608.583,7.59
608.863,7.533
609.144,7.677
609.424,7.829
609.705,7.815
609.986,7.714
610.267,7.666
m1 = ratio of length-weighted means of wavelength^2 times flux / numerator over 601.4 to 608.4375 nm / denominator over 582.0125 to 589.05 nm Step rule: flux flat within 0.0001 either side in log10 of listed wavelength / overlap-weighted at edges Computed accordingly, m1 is 1.08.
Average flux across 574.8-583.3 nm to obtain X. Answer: 8.04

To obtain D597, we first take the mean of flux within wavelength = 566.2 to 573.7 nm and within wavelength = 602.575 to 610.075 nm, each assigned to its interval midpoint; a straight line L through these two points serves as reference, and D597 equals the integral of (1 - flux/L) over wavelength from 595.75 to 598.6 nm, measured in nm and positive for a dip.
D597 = 0.06 nm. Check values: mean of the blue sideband 7.79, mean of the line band 7.74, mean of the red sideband 7.96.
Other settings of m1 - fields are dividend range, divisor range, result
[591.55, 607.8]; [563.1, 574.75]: 1.10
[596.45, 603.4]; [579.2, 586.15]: 0.98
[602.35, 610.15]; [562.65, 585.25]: 1.11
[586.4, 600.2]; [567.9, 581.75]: 1.01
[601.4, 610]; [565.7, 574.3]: 1.15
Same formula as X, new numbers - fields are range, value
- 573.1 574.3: 7.76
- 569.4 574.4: 7.75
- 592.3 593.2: 7.6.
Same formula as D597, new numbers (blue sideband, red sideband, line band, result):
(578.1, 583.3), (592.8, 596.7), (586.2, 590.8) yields 0.47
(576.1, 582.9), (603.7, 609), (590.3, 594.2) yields 0.28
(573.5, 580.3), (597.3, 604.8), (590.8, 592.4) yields 0.08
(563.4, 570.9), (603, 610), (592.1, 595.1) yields 0.13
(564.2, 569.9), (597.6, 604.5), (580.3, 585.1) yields -0.31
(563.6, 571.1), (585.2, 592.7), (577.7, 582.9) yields -0.47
